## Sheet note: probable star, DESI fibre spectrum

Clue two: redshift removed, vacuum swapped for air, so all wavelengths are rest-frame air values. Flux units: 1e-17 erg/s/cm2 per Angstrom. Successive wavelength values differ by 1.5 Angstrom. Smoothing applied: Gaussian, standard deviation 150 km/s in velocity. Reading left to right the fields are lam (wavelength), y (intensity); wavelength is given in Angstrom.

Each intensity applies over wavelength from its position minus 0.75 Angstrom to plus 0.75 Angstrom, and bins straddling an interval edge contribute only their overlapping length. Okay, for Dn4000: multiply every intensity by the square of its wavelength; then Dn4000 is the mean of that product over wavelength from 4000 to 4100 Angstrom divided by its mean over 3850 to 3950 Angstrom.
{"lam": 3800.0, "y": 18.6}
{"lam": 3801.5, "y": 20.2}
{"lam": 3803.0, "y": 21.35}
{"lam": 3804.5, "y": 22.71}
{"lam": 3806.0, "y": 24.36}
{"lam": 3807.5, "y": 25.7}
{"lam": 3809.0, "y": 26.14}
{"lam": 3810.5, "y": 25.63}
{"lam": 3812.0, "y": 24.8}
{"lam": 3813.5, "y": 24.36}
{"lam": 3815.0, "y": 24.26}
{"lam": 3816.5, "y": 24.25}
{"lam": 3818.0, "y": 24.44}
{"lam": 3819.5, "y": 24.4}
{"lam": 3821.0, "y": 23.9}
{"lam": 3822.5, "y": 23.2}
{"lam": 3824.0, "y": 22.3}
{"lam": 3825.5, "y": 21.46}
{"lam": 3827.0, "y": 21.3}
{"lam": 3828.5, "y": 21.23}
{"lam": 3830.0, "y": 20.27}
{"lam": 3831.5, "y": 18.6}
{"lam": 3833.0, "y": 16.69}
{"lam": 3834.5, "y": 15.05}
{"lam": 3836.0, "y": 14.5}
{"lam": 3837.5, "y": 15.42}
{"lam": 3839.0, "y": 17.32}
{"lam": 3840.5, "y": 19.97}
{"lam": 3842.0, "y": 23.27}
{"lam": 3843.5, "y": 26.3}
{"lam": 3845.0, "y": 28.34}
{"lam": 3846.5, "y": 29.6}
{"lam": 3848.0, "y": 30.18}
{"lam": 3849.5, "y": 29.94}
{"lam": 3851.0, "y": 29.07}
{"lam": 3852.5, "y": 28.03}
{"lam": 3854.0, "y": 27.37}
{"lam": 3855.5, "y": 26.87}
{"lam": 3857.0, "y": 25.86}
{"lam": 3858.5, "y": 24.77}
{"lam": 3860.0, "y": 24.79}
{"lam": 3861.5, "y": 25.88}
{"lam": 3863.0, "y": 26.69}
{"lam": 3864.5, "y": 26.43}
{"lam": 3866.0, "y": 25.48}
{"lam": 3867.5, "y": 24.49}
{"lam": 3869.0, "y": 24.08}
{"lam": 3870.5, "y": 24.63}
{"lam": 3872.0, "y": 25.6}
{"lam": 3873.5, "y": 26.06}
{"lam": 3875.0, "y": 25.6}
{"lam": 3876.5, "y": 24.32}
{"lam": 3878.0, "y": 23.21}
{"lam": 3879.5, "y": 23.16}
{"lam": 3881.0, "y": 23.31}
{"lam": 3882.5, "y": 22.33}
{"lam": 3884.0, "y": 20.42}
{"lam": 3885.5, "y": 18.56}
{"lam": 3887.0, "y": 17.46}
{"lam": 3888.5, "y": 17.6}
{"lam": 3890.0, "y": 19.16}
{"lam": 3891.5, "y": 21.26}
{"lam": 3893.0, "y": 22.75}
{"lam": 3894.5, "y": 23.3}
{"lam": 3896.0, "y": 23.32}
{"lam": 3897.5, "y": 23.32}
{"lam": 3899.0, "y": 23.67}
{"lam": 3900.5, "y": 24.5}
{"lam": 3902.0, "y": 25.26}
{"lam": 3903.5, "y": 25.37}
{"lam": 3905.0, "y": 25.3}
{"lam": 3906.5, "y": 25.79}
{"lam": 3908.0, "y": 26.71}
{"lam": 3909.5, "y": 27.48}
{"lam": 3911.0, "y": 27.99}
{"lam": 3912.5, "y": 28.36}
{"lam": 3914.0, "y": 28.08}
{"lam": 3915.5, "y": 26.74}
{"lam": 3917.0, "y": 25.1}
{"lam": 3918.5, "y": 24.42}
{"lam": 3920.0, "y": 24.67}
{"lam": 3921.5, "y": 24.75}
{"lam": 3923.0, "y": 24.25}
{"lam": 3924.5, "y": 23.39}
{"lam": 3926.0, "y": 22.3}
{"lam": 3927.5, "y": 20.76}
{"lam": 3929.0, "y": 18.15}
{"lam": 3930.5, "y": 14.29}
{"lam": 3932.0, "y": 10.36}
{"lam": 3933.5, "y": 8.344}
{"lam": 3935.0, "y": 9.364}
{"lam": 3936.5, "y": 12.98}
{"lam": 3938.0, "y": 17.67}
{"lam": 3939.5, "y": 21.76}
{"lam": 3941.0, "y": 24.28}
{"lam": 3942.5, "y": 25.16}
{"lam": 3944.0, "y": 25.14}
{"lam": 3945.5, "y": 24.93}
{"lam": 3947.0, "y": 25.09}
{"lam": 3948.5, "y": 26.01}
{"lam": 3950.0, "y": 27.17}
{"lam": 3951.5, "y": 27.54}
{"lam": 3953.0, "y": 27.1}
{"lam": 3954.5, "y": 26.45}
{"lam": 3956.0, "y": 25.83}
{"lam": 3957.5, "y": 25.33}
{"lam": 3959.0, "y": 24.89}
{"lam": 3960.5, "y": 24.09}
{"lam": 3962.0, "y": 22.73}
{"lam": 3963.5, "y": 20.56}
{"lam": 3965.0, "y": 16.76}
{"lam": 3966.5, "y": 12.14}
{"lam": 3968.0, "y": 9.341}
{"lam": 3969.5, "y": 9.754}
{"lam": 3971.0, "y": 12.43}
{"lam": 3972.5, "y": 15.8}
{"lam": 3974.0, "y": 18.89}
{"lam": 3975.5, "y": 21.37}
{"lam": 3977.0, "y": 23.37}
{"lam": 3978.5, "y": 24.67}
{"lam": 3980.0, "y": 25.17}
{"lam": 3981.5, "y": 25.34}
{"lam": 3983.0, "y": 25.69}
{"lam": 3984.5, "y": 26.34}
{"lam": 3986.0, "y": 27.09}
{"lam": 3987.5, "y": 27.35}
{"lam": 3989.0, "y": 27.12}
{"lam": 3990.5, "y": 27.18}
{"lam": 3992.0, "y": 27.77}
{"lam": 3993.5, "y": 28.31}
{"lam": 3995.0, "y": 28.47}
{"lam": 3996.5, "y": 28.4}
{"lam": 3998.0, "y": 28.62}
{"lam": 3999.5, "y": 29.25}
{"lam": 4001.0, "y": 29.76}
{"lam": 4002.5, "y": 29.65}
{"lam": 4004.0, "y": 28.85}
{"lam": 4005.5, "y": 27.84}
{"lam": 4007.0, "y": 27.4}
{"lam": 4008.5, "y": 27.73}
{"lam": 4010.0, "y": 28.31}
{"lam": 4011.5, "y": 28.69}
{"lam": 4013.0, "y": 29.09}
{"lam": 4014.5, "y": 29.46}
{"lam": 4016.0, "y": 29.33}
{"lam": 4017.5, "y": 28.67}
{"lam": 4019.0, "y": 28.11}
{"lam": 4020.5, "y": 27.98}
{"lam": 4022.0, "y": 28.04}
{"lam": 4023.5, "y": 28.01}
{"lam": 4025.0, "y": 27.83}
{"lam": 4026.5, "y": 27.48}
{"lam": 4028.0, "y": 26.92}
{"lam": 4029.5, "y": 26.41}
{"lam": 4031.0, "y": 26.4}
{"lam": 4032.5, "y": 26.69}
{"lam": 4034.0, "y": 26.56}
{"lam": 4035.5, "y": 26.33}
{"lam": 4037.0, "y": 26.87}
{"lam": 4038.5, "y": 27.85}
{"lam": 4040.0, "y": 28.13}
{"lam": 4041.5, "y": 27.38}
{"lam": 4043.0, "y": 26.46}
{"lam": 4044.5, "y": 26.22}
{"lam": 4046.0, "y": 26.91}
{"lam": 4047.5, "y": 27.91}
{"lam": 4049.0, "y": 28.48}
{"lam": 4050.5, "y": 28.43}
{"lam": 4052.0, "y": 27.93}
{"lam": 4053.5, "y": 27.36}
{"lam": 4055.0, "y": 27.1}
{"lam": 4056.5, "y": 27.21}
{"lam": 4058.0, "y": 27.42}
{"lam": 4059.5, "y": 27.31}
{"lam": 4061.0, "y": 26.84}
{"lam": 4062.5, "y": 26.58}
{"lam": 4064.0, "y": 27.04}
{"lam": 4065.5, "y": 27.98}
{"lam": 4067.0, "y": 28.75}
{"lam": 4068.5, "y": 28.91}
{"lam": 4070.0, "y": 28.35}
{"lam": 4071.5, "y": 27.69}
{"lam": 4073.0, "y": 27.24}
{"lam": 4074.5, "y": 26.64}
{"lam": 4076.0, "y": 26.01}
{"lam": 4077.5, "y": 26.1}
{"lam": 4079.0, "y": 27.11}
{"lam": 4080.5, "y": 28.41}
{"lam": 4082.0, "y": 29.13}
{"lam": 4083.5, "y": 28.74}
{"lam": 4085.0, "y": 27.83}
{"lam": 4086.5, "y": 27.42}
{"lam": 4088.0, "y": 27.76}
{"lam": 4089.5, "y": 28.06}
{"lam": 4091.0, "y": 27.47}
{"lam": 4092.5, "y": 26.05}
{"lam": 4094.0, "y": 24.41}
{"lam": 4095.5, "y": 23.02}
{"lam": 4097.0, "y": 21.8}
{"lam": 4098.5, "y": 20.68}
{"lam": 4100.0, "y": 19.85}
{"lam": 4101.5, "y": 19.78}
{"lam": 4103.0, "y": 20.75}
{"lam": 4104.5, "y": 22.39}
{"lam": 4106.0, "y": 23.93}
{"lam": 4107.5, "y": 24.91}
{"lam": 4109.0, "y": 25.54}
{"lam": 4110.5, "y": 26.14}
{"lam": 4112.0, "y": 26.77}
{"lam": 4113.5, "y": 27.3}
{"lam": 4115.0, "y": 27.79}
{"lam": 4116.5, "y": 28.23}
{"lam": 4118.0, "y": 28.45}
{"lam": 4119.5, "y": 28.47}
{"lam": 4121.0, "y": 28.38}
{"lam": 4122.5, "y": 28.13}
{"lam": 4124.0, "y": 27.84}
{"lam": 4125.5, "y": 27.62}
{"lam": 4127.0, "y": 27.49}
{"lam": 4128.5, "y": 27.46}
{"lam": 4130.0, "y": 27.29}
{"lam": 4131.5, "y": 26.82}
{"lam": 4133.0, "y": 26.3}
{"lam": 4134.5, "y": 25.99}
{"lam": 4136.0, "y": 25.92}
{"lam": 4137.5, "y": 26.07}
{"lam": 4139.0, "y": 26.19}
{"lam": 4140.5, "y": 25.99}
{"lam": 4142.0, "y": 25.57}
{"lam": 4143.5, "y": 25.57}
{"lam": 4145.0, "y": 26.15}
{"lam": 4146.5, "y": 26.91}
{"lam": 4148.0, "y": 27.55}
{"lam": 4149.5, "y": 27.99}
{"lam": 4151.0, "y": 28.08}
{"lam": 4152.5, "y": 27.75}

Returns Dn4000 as 1.3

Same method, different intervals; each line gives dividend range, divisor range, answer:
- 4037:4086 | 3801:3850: 1.36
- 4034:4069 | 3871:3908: 1.29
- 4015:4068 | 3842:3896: 1.22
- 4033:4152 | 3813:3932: 1.27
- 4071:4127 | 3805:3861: 1.26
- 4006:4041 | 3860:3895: 1.29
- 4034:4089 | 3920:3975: 1.44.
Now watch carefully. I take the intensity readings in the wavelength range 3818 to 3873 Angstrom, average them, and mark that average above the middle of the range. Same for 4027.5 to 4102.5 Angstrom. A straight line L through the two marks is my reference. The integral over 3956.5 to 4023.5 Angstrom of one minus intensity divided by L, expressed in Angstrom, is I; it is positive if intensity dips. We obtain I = 2.1 Angstrom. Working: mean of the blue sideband 23.7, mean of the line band 24.9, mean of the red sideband 26.7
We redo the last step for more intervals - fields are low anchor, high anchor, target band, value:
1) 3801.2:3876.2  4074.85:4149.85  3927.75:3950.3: 5.0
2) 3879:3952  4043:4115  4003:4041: -4.4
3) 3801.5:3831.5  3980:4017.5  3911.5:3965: 8.0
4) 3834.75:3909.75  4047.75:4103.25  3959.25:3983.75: 5.7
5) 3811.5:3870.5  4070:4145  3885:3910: 1.3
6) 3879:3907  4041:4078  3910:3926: -1.7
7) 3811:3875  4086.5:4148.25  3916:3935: 3.7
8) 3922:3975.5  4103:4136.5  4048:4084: -4.4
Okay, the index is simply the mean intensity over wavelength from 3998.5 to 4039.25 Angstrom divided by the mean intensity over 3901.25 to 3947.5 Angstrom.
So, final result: 1.3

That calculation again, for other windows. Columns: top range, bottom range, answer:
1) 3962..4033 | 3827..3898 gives 1.09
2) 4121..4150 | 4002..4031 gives 0.95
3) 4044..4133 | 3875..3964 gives 1.17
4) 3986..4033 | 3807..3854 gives 1.21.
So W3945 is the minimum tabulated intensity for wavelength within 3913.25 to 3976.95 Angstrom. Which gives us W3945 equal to 8.344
